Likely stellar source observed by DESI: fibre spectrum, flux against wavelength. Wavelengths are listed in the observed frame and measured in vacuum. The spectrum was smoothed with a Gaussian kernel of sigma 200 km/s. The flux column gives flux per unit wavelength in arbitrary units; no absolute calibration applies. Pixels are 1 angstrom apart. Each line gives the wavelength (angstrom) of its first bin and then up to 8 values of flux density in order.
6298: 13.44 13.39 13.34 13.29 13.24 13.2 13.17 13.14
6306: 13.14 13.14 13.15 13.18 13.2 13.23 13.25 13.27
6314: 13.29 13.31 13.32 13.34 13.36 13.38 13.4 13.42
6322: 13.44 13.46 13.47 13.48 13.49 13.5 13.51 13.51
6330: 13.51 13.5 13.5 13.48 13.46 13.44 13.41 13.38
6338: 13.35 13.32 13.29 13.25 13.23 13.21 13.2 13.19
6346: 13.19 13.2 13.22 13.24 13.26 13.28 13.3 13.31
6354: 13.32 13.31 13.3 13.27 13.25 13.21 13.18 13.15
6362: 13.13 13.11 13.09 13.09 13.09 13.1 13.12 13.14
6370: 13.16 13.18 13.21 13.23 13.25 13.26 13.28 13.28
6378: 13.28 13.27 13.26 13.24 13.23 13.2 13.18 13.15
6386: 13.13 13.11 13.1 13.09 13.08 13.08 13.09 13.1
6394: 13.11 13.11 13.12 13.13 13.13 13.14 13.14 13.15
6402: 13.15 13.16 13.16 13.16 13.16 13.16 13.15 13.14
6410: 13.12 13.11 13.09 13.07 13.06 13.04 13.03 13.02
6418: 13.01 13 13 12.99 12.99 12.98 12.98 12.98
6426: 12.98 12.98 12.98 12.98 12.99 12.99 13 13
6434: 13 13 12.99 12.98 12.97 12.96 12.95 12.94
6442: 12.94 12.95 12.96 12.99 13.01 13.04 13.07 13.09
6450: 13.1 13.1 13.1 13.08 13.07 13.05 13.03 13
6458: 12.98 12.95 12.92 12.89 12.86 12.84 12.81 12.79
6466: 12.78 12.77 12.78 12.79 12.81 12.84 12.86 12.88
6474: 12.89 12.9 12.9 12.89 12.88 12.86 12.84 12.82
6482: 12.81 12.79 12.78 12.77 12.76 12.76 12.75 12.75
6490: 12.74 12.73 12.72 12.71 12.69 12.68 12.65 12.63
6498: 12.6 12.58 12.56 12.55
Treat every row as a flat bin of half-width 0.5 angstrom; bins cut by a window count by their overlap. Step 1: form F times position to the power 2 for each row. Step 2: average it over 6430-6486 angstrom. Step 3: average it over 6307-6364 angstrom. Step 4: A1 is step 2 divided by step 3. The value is 1.0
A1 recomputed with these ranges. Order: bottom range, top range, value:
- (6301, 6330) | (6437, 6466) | 1.02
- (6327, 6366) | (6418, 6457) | 1.01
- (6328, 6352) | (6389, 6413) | 1.00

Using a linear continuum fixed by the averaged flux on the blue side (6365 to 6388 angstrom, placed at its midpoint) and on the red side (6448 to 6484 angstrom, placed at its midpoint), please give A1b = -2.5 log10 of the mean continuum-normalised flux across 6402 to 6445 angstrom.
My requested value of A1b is 0.00 mag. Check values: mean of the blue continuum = 13.2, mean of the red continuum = 12.9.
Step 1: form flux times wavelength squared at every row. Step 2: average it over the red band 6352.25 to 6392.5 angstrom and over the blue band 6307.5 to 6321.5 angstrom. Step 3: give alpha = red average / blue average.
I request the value 1.01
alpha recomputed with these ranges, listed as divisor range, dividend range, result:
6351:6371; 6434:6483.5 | 1.01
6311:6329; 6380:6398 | 1.00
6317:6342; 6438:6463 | 1.01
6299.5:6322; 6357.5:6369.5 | 1.01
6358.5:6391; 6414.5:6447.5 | 1.00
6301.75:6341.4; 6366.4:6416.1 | 1.01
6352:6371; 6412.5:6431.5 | 1.00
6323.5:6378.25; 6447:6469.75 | 1.01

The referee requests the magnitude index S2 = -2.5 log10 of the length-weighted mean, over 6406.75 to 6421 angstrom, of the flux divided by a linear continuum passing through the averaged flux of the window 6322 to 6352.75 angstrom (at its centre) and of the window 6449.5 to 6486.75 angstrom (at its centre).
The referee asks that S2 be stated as 0.002 mag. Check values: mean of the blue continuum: 13.4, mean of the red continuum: 12.9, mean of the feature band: 13.1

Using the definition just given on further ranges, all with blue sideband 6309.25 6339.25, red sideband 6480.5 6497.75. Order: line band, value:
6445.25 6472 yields -0.01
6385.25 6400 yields 0.00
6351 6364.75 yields 0.00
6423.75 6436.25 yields 0.00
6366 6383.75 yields 0.00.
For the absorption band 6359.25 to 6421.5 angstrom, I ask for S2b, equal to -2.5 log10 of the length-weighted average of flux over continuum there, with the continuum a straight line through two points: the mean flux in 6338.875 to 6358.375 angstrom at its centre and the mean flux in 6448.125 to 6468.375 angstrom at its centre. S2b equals 0.00 mag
